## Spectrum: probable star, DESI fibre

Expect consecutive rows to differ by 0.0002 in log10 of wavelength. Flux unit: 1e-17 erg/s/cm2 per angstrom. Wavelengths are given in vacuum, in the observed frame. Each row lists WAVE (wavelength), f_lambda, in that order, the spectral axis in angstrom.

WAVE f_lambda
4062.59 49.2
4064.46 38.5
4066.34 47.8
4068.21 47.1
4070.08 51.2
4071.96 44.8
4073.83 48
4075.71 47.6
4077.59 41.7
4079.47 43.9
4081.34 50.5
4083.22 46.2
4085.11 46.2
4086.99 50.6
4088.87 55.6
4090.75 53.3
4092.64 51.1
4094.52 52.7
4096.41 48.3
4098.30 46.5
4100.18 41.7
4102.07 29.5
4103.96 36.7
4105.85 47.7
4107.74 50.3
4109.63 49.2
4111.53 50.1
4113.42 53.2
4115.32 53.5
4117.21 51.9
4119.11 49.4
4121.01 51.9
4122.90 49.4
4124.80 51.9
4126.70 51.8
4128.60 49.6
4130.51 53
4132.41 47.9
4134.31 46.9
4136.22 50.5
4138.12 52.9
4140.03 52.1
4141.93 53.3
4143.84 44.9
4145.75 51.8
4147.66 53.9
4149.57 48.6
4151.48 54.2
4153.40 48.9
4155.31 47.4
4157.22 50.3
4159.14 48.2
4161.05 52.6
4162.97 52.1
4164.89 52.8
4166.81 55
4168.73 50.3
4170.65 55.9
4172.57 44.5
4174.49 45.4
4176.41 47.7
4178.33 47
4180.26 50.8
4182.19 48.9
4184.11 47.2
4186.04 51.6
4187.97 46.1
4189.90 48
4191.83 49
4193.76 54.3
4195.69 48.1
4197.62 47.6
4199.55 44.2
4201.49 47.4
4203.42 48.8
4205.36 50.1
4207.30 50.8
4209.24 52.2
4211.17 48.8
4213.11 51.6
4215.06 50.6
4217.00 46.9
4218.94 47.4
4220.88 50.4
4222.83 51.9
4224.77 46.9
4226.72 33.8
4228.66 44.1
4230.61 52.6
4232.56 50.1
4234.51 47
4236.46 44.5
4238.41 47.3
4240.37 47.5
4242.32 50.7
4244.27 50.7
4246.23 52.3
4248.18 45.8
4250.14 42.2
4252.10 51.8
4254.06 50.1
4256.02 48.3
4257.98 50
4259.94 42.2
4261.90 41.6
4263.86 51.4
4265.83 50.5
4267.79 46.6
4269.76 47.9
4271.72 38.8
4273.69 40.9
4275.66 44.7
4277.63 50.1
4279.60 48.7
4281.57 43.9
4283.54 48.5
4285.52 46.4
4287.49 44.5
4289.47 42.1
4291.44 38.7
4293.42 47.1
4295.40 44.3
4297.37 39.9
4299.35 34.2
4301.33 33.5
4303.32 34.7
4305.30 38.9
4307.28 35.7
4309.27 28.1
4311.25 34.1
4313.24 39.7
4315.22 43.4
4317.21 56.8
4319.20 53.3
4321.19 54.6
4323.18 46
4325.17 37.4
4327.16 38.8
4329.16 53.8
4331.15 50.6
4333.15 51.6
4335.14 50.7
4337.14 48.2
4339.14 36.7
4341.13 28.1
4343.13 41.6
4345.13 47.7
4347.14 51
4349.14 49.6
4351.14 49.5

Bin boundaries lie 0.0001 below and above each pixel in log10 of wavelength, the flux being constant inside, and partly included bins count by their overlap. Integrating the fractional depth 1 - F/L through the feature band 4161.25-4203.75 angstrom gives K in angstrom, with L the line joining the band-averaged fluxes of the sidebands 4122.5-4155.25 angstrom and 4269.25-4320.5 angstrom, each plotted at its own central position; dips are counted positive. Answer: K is -0.87 angstrom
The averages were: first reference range 50.6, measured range 49.3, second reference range 42.3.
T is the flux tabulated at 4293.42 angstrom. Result 47.1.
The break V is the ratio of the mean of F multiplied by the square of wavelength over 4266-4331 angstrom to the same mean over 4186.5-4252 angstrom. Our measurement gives 0.93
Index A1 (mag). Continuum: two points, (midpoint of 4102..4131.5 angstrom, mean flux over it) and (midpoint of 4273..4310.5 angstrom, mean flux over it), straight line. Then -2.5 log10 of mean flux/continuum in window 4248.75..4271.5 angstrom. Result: -0.11 mag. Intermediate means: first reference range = 49.3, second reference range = 41.3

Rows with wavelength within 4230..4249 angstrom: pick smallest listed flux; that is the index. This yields 44.5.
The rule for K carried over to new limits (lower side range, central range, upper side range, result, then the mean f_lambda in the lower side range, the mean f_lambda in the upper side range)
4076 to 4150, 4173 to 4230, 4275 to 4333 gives -2.3 angstrom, 49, 43.3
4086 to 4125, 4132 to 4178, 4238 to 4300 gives -2.3 angstrom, 48.7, 46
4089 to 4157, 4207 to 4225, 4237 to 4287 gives -0.7 angstrom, 49.4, 47.1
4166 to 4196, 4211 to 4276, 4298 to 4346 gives -1.4 angstrom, 49.4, 42.4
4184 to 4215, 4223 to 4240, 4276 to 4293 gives 0.6 angstrom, 49.2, 45.4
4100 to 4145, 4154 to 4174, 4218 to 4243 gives -1.0 angstrom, 48.9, 47.2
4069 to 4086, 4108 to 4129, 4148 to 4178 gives -1.2 angstrom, 46.7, 50.3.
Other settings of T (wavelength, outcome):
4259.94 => 42.2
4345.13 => 47.7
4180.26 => 50.8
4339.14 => 36.7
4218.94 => 47.4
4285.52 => 46.4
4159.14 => 48.2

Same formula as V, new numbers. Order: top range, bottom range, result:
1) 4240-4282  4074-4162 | 1.03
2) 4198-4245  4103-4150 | 1.01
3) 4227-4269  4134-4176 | 0.99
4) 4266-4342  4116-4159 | 0.93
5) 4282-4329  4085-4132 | 0.94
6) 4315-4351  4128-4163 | 1.01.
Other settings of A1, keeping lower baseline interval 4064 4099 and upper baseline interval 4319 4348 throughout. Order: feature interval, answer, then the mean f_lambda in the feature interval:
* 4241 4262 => -0.03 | 48.1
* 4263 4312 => 0.10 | 42.2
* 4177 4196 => -0.04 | 49.1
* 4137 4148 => -0.08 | 51.4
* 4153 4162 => -0.05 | 49.6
